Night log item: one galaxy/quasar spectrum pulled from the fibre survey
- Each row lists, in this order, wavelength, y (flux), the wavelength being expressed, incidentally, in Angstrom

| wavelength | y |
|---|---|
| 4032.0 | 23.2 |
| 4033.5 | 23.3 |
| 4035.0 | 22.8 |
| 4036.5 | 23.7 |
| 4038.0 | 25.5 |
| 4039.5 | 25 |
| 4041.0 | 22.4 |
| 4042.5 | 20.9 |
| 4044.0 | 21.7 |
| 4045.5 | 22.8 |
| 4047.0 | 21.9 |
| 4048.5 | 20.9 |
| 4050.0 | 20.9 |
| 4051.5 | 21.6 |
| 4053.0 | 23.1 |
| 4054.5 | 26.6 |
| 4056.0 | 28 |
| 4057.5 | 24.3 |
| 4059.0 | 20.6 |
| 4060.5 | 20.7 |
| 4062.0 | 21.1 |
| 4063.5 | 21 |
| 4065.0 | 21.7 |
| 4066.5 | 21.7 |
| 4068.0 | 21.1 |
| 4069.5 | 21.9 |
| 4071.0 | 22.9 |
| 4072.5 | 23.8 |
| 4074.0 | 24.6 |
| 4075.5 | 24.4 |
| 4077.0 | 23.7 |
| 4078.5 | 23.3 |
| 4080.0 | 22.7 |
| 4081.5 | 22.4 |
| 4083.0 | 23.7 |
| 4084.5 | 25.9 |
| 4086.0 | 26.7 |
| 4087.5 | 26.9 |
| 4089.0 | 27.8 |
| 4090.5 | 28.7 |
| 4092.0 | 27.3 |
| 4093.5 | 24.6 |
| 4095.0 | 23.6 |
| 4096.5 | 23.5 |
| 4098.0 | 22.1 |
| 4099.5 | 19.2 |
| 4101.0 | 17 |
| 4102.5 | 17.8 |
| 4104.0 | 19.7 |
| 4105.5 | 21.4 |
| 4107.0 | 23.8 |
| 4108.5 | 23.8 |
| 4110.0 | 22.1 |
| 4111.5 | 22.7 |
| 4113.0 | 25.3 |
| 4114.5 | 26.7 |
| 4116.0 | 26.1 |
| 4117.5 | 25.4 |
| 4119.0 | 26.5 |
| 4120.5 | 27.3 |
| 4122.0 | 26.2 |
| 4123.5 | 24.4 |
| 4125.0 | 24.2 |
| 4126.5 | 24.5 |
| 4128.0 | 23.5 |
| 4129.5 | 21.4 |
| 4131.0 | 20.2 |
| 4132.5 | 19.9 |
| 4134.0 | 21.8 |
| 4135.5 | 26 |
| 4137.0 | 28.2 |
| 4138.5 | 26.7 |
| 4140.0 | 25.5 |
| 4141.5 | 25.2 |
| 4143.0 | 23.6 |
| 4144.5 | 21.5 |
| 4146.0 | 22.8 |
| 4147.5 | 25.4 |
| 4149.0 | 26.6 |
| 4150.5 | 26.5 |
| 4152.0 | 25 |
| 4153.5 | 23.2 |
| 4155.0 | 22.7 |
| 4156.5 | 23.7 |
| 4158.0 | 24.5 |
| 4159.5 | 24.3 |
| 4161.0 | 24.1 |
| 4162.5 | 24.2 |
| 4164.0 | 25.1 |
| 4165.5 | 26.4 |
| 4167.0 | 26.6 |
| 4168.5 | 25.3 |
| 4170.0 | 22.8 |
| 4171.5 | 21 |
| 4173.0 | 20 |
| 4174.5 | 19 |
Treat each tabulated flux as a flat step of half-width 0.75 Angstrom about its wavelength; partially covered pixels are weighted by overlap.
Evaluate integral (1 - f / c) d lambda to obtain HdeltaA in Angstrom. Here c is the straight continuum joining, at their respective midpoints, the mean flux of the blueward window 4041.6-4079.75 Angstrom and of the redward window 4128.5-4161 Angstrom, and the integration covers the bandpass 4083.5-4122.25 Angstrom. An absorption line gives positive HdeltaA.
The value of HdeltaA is -1.3 Angstrom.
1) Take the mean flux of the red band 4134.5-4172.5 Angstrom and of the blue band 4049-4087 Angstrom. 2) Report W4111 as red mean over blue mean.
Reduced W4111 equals 1.06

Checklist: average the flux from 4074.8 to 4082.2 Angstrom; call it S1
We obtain 23.3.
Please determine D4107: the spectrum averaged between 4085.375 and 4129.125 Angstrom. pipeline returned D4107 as 24.1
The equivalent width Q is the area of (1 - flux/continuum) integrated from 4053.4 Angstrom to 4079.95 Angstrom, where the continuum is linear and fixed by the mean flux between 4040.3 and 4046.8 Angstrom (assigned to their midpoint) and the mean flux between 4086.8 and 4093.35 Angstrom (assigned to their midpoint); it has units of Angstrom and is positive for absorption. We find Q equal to 1.7 Angstrom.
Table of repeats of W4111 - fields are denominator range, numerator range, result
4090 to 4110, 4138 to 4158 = 1.09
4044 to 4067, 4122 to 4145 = 1.06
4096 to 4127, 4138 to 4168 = 1.06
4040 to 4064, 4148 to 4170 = 1.11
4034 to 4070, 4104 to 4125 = 1.09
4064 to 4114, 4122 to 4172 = 1.04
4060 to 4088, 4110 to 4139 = 1.06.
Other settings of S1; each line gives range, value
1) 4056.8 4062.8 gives 21.6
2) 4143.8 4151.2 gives 24.6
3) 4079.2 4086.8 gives 24.3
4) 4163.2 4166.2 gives 25.7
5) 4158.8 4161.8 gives 24.2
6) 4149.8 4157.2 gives 24.2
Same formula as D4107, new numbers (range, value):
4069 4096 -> 24.7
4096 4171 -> 23.8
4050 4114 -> 23.2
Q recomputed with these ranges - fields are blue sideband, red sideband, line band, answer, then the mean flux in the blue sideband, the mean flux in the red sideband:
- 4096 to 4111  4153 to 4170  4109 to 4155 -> -3.54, 21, 24.5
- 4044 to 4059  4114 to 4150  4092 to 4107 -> 1.58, 23.1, 24.6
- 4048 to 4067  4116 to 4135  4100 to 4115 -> 1.04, 22.5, 23.9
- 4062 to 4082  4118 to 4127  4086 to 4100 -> -0.72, 22.7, 25.5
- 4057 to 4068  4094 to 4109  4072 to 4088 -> -2.23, 21.5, 21.2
